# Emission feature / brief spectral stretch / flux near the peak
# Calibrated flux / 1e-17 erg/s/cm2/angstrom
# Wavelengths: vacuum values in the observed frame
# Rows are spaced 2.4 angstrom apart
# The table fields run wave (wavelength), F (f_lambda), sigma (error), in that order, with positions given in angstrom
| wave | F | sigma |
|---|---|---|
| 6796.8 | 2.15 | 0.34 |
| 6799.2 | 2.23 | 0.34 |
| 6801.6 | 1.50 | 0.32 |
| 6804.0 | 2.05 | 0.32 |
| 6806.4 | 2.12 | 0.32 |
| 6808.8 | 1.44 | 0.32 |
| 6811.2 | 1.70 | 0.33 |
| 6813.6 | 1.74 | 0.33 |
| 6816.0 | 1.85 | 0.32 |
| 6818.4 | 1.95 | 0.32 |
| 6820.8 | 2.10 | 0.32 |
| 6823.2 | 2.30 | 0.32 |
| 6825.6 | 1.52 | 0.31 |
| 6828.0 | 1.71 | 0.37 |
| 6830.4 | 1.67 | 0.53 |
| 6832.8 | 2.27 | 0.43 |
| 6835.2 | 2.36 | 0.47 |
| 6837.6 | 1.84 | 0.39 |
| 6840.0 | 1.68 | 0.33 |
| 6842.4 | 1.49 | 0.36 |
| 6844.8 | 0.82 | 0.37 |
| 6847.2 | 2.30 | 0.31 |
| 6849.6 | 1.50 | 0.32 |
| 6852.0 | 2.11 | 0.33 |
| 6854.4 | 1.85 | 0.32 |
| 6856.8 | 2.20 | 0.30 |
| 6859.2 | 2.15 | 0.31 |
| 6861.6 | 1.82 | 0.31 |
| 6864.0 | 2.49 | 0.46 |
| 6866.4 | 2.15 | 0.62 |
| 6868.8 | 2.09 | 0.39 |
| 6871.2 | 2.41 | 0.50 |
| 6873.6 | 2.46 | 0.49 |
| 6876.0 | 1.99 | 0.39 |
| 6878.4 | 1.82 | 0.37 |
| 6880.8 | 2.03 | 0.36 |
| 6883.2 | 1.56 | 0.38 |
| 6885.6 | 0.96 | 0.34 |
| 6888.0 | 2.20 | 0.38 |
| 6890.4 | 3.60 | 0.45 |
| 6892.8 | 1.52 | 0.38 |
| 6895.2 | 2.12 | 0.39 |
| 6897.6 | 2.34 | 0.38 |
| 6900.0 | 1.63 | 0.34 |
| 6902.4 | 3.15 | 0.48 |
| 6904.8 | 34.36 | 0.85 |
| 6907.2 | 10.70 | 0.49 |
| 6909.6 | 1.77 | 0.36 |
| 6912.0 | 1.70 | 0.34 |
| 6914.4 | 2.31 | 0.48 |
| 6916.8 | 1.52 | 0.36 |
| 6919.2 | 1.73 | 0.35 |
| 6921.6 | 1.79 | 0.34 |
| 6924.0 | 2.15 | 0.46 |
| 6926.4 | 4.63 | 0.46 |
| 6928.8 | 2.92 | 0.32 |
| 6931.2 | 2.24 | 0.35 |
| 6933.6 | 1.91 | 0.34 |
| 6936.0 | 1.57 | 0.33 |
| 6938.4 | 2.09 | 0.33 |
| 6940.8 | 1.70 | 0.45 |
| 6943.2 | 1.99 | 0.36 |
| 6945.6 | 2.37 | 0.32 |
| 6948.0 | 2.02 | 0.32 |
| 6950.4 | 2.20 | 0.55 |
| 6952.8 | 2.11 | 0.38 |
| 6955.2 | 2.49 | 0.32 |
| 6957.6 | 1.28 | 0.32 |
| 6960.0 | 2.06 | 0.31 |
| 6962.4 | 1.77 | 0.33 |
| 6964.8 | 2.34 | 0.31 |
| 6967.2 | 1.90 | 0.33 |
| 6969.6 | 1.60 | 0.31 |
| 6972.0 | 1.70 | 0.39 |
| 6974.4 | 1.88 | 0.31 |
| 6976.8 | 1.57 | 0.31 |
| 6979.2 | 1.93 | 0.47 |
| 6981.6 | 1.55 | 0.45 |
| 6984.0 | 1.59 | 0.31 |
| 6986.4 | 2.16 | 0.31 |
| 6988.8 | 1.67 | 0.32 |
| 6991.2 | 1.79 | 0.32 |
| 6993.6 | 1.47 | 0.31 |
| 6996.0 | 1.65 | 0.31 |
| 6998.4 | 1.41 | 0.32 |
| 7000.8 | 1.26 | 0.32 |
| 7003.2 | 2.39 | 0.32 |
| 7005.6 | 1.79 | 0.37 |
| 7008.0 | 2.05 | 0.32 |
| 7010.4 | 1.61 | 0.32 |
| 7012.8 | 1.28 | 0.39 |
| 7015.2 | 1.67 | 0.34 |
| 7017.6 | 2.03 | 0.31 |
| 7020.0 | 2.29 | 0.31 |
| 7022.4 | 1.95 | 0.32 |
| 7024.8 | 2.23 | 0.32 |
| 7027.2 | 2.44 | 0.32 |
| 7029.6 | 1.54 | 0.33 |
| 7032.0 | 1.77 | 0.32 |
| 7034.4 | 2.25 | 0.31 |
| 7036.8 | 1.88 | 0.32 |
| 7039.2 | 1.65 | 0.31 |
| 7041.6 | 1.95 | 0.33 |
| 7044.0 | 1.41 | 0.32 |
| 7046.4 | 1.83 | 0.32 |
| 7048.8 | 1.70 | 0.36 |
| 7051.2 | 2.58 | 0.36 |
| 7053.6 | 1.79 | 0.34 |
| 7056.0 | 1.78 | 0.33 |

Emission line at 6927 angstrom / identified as [N II]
